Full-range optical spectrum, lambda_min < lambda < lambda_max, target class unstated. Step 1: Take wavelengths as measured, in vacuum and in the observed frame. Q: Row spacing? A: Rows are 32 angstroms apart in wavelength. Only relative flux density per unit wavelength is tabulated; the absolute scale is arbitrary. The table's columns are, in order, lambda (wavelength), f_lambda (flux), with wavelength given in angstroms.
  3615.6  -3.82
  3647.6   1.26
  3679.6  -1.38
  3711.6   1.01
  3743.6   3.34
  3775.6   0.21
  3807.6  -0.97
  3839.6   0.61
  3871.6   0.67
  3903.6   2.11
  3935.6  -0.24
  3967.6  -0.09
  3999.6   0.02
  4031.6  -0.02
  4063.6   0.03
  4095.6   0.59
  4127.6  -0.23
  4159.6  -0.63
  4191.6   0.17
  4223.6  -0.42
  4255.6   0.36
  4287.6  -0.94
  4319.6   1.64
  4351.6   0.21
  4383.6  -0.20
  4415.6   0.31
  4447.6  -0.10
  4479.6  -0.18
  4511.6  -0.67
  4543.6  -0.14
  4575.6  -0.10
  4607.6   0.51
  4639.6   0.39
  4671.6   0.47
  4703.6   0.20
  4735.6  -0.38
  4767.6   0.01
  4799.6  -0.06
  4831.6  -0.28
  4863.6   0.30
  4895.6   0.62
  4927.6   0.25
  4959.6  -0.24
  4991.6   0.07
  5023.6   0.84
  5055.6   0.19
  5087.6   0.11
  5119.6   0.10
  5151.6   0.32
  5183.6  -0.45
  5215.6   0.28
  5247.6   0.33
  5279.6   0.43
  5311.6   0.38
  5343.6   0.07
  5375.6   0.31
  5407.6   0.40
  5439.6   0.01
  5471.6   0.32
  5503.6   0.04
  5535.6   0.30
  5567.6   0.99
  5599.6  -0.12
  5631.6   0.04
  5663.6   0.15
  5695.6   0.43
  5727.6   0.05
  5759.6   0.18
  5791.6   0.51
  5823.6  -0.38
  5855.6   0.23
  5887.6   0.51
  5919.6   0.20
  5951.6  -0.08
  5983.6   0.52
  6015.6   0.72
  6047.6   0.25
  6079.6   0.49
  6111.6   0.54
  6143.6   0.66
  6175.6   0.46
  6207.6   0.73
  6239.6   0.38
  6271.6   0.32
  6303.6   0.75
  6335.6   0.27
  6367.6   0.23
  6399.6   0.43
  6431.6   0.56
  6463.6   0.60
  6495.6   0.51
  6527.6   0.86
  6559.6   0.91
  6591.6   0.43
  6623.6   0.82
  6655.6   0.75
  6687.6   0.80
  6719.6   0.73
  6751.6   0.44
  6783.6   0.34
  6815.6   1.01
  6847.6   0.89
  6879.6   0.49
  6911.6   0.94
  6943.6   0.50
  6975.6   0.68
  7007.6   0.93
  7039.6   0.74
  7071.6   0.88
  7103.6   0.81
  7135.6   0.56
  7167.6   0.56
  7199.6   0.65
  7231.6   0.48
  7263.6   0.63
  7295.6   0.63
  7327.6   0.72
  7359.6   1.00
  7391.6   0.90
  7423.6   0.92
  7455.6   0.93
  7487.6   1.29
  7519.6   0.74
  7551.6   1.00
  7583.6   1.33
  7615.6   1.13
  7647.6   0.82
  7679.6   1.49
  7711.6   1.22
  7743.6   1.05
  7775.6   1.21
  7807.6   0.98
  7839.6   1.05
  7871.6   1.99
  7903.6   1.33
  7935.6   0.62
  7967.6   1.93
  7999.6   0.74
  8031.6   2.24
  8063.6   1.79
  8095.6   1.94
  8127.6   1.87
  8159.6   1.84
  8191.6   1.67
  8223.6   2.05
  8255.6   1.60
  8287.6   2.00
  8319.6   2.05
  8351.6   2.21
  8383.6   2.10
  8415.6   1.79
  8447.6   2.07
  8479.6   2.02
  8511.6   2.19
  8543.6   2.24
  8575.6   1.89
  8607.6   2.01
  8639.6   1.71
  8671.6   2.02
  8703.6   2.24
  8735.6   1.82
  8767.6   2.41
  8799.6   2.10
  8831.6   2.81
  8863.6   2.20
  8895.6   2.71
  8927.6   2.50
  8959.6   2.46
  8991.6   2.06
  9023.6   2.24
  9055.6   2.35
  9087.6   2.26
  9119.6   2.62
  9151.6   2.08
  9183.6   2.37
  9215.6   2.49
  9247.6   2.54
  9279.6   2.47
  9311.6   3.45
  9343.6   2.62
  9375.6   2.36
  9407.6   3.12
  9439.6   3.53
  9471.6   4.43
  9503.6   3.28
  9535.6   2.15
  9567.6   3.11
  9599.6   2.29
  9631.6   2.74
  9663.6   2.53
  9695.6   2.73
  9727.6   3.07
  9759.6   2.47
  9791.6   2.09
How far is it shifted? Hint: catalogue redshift 1.014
